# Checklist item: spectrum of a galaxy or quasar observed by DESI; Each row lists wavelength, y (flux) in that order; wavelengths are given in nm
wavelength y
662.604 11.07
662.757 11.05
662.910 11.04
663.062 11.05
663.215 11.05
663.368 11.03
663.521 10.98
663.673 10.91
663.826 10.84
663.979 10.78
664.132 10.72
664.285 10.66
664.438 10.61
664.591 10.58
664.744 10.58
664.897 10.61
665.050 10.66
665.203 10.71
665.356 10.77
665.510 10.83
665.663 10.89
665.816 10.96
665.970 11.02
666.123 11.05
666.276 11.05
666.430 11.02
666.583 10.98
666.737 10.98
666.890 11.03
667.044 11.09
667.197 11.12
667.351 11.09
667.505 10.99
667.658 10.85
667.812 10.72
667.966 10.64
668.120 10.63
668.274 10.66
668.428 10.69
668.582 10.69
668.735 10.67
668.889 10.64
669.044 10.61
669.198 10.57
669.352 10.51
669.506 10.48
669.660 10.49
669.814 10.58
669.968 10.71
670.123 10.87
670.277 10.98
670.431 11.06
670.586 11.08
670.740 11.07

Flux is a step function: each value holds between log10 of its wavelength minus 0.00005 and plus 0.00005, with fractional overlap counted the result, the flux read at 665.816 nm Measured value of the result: 10.96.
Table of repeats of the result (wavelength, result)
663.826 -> 10.84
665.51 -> 10.83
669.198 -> 10.57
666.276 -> 11.05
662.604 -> 11.07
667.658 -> 10.85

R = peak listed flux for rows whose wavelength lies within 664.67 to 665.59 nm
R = 10.83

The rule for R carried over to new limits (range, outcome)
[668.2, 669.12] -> 10.69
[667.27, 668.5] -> 11.09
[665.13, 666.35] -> 11.05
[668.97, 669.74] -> 10.61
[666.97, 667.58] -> 11.12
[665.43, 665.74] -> 10.89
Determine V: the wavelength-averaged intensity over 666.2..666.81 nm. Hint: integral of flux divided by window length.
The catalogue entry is 11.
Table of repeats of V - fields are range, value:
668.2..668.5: 10.7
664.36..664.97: 10.6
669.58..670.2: 10.7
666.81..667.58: 11.1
